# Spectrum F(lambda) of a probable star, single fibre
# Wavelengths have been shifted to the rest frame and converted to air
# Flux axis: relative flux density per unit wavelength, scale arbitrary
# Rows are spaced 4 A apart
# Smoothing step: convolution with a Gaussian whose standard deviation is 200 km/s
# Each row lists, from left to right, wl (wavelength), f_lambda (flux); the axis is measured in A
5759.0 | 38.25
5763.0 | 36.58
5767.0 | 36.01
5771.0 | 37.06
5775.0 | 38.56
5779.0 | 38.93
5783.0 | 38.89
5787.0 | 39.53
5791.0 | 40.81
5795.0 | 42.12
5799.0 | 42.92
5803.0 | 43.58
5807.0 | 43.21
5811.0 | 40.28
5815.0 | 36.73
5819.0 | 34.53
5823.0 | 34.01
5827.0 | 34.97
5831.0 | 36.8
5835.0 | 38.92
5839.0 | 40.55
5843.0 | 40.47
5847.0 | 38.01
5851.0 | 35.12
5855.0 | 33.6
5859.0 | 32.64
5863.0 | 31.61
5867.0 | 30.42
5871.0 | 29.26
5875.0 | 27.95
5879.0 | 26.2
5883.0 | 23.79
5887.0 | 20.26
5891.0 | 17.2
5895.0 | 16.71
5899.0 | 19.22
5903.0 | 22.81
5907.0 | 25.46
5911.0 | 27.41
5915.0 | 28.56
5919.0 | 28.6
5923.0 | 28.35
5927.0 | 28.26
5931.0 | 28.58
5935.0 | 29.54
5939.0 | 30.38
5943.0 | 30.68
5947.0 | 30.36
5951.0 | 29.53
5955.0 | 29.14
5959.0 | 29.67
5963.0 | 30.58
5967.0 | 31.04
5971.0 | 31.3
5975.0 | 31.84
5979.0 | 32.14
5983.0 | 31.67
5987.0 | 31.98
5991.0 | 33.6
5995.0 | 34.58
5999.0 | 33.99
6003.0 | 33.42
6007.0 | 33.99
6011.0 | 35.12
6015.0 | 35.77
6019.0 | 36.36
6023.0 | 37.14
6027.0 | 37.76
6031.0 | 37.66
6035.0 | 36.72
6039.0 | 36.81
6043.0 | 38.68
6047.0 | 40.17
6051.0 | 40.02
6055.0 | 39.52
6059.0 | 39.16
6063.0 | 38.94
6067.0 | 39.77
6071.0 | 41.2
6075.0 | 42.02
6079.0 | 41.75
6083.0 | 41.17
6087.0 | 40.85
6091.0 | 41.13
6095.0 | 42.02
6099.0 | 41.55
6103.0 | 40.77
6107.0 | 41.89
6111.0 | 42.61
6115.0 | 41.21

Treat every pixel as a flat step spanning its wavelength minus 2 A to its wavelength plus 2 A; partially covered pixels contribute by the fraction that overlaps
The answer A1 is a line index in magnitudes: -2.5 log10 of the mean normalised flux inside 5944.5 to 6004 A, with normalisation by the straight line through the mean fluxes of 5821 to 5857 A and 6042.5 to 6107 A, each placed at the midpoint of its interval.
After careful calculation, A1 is 0.230 mag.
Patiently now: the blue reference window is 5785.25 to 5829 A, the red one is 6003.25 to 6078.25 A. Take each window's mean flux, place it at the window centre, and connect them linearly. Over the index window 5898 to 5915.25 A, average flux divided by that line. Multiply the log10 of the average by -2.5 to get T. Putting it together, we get 0.49 mag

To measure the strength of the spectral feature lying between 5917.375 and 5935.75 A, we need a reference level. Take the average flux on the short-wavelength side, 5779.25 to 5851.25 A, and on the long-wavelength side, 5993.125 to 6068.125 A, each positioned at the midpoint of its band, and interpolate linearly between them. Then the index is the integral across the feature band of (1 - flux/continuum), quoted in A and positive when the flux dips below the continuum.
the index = 4.56 A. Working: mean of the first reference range 39.1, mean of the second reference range 37.1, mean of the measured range 28.6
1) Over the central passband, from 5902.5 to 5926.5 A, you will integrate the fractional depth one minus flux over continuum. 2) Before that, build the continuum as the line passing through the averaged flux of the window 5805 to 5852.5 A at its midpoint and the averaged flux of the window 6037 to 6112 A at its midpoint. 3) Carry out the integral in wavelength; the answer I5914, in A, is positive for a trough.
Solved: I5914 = 7.2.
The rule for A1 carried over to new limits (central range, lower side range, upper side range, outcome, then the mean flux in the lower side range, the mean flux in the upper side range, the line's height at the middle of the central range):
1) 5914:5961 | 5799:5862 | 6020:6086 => 0.29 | 37.6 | 39.3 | 38.4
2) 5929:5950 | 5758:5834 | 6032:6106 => 0.30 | 38.6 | 40.1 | 39.4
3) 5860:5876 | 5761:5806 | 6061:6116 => 0.31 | 39.6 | 41.2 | 40.1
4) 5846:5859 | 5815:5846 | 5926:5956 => 0.02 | 37.2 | 29.6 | 35.7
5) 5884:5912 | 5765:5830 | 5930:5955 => 0.47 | 38.9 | 29.8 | 32.6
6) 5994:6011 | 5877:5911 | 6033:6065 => -0.01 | 21.8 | 38.8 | 33.7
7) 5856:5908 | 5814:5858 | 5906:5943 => 0.29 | 36.6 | 28.6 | 32.4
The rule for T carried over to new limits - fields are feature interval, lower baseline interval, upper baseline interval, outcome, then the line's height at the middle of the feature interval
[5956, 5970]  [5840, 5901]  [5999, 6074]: 0.11 mag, 33.5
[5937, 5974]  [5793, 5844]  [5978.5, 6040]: 0.19 mag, 36.1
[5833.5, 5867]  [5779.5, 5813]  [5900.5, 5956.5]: 0.00 mag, 36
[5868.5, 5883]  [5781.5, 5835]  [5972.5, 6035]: 0.34 mag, 37.5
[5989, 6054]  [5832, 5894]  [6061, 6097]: 0.06 mag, 38.3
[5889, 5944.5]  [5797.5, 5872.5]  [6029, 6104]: 0.42 mag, 37.9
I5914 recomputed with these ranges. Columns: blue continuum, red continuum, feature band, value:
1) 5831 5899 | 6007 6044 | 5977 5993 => 1.2 A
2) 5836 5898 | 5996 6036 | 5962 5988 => 1.9 A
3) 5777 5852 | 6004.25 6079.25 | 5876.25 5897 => 9.5 A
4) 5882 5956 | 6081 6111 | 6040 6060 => -1.1 A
